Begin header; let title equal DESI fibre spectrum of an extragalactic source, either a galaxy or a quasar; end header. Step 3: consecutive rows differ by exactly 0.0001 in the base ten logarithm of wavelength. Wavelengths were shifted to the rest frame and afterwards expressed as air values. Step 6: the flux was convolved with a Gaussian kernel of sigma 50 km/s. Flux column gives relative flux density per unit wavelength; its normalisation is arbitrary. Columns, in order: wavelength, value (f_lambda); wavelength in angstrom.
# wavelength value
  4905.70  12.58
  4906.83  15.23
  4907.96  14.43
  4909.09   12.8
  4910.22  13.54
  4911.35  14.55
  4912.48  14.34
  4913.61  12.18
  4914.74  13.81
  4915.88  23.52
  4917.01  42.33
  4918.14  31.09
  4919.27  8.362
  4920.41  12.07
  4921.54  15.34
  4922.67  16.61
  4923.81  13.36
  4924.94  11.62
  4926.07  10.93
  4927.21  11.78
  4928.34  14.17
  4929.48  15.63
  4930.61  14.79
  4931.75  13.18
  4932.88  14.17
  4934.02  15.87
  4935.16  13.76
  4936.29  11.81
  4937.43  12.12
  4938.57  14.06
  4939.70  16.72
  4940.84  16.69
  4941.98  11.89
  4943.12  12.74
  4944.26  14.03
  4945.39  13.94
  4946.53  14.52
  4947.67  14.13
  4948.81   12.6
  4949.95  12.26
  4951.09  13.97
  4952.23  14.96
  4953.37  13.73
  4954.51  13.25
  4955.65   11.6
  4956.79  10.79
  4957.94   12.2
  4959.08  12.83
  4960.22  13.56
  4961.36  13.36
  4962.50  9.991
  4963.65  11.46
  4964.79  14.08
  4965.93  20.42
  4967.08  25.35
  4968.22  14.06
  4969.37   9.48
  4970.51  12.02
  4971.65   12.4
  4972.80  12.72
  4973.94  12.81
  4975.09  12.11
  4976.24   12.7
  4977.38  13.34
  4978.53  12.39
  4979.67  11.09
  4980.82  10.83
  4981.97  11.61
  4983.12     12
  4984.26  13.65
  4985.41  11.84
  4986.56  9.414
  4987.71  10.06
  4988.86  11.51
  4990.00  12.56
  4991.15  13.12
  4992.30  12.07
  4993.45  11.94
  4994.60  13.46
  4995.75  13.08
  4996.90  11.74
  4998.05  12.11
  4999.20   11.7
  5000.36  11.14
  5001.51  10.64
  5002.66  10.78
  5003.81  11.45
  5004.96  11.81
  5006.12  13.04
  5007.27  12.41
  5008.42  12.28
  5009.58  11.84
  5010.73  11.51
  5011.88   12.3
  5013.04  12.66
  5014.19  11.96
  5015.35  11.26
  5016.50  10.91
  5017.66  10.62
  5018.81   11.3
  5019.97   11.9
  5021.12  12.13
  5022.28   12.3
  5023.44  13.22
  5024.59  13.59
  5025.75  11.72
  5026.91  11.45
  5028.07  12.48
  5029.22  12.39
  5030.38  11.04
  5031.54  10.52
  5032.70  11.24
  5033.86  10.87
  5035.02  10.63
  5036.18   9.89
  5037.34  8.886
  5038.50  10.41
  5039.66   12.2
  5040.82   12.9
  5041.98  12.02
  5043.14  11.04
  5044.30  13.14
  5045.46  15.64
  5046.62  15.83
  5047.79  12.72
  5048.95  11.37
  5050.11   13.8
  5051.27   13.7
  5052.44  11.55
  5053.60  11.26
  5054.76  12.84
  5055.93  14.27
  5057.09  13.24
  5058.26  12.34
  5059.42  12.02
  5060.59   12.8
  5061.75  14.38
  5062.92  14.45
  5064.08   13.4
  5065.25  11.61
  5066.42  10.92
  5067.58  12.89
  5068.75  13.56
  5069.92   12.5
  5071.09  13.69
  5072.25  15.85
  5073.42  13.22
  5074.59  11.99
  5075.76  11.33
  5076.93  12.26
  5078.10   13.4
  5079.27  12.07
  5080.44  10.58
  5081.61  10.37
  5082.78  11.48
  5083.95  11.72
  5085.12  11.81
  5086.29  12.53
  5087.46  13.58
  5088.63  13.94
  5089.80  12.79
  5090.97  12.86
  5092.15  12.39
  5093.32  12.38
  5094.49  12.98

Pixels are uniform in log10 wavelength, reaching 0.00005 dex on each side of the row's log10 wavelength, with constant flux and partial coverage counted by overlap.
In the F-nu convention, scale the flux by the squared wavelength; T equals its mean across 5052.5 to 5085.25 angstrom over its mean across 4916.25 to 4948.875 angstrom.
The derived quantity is 0.9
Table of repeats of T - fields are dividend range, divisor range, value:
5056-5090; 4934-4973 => 0.97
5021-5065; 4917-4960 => 0.90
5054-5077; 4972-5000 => 1.11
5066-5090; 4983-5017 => 1.09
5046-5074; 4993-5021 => 1.13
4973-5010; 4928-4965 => 0.90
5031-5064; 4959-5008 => 1.01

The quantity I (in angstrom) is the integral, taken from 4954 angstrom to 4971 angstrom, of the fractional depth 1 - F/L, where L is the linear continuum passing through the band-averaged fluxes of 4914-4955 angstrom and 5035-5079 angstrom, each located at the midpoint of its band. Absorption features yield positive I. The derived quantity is 1.1 angstrom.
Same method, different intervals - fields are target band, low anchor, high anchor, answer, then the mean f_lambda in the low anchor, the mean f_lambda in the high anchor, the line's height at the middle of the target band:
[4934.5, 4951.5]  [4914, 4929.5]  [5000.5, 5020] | 2.3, 17.2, 11.7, 15.9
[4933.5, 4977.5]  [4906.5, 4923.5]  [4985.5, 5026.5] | 3.7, 17.3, 11.9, 14.9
